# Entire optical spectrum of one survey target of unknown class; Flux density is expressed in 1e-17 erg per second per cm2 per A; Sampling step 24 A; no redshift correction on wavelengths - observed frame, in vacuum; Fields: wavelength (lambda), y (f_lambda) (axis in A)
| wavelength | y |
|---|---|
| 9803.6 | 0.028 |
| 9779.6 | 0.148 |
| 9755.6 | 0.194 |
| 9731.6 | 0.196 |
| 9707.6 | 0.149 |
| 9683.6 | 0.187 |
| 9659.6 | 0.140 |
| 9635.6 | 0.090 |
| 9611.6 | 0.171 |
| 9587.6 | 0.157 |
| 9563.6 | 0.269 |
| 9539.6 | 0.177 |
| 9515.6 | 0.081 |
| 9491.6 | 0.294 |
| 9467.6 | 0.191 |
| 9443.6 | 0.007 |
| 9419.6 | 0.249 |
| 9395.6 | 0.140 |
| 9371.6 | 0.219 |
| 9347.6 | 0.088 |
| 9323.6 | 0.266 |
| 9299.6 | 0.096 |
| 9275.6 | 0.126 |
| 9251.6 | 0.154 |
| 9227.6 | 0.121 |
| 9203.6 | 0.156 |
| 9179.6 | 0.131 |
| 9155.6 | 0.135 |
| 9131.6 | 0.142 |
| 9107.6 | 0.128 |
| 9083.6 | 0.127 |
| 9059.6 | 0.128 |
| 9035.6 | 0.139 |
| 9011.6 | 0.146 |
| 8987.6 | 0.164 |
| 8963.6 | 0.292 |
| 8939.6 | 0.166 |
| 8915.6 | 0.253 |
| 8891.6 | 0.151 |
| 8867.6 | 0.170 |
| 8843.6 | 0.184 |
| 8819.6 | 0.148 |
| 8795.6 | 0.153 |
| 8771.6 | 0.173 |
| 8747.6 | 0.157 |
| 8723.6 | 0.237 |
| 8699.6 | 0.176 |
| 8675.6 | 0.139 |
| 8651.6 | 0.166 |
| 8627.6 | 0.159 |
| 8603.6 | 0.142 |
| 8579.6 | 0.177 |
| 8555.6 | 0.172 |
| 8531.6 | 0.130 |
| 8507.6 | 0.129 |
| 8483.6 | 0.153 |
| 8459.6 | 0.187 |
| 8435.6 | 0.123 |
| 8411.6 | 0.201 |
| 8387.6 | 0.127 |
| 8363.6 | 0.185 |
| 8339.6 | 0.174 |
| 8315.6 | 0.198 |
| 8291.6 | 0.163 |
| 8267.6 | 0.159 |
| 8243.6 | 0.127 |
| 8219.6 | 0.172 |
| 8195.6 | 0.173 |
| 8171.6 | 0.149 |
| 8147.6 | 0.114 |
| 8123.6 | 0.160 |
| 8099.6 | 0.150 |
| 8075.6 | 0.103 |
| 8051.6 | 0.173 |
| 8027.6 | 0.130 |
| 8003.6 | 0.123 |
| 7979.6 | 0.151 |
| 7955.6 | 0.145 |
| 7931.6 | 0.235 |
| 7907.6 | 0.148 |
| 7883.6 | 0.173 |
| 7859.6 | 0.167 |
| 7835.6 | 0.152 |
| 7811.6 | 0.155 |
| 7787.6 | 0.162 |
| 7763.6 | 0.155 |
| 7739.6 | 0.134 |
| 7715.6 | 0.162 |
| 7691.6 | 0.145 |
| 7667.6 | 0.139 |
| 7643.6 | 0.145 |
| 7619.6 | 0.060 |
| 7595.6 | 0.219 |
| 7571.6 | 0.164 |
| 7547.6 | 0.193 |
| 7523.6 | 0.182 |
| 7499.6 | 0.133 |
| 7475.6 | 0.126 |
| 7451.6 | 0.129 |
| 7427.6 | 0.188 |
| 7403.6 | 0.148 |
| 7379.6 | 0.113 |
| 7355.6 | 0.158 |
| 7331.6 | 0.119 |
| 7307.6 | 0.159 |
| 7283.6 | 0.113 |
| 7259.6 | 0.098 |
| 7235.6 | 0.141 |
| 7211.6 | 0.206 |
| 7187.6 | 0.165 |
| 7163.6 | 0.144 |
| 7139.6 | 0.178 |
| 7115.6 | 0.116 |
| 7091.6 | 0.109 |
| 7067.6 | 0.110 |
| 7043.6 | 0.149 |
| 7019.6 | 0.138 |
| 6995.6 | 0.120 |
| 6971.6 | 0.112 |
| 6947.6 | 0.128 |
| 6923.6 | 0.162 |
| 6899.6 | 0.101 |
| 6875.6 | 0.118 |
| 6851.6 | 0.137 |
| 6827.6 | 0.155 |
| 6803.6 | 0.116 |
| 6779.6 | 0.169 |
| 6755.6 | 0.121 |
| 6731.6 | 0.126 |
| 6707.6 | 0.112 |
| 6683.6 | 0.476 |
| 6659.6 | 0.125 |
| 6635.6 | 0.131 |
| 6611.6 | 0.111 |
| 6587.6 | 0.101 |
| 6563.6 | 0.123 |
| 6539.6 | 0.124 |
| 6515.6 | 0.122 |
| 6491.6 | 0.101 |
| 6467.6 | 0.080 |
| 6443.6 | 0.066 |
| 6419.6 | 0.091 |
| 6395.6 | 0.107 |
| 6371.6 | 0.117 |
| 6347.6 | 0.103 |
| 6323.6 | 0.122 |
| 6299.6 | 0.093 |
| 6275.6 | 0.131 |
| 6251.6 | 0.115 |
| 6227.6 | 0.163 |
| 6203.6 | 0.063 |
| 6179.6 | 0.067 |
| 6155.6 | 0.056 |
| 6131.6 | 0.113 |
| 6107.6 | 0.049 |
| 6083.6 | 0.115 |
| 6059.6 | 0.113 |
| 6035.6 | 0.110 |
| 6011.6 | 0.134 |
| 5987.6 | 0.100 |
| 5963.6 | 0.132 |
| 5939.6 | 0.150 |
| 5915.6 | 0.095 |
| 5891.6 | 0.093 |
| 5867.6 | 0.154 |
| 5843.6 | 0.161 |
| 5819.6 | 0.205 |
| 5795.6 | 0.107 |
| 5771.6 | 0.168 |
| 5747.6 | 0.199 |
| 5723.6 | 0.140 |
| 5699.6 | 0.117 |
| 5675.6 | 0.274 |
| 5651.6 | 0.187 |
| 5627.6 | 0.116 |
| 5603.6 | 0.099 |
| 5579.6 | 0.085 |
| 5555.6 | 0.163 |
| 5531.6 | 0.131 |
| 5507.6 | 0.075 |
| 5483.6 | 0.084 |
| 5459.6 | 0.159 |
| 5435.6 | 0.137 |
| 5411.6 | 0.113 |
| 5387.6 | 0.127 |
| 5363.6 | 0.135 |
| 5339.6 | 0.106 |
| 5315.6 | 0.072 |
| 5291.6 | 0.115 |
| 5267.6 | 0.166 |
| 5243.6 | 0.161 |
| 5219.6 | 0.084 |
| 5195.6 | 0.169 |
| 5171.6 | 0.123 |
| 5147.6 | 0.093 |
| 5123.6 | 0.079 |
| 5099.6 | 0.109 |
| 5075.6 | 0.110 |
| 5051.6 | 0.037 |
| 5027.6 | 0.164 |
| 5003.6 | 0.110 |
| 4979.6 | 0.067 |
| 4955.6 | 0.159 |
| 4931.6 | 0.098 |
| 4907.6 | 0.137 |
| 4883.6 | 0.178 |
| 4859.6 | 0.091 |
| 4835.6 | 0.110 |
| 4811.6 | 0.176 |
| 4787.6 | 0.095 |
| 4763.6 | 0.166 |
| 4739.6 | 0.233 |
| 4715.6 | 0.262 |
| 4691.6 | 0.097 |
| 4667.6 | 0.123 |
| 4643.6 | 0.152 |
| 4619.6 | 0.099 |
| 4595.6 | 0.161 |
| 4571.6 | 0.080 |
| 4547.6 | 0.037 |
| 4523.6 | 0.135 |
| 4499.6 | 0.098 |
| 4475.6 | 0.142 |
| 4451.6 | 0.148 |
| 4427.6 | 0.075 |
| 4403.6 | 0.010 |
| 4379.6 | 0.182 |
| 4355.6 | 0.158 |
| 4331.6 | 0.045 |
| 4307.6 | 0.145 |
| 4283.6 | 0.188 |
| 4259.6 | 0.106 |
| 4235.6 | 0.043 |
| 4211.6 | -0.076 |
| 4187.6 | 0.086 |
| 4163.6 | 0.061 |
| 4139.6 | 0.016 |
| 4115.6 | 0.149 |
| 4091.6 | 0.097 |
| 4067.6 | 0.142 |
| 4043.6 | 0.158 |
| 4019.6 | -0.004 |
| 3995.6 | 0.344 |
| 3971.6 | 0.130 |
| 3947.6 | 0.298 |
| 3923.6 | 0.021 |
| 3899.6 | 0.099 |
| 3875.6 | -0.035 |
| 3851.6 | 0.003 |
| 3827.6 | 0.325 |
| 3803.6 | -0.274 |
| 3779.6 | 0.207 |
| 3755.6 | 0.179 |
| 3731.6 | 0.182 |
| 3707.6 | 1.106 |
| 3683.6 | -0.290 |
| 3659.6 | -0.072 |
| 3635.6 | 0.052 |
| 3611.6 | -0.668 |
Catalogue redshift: 0.792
